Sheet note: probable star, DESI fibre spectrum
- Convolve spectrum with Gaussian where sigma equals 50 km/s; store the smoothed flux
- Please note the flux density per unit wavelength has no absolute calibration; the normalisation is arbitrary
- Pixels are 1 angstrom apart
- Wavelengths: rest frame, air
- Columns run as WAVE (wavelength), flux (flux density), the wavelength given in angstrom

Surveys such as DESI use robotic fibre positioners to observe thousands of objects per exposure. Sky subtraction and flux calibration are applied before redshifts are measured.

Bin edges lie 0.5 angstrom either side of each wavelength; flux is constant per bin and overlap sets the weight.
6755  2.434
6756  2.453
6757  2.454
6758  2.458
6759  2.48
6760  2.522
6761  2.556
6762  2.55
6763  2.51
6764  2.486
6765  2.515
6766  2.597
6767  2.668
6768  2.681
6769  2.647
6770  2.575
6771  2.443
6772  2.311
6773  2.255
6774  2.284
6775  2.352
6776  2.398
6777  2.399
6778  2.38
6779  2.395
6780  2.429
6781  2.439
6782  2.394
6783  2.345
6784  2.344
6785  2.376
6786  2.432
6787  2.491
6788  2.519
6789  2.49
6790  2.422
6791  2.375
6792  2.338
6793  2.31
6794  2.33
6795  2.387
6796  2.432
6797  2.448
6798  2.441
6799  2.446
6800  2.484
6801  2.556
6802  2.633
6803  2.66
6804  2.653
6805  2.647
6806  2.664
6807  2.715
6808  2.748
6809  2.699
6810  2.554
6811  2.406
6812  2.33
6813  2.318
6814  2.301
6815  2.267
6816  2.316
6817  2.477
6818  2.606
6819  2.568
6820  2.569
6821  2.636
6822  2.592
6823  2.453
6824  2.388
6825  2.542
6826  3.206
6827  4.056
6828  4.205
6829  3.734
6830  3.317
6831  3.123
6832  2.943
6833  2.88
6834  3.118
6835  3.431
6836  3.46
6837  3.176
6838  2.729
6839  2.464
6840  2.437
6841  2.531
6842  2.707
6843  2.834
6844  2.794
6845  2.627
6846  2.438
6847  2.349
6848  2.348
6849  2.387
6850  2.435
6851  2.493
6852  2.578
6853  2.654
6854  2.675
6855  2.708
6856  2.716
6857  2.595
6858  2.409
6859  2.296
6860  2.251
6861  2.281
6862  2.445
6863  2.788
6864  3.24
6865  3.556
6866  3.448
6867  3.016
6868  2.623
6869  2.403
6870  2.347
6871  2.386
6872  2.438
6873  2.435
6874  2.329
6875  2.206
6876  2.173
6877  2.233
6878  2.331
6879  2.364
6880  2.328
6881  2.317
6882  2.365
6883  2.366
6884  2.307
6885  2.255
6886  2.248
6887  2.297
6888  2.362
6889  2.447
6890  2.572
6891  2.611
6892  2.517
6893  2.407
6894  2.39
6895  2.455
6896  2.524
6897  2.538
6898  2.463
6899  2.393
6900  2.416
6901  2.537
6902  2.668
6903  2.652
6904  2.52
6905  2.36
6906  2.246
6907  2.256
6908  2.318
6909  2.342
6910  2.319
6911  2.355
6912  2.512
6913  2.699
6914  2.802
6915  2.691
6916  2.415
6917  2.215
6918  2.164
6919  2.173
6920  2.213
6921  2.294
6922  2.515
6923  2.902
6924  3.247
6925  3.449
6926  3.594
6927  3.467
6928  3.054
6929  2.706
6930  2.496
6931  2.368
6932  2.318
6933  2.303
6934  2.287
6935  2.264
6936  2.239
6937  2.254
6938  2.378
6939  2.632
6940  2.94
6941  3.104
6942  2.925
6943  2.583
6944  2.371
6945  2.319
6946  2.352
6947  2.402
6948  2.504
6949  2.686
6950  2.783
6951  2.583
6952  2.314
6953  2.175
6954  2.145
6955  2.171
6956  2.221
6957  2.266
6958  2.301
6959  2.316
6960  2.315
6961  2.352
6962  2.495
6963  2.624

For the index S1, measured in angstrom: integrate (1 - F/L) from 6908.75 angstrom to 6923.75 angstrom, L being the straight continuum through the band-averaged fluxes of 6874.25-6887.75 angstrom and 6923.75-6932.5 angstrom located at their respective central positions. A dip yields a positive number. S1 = 1.8 angstrom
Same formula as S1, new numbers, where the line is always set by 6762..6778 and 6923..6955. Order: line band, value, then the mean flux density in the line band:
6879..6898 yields 1.2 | 2.41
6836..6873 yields -1.3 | 2.64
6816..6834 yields -3.0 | 2.95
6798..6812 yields -0.5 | 2.59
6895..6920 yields 1.5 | 2.44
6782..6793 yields 0.4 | 2.41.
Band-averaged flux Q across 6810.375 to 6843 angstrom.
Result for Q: 2.82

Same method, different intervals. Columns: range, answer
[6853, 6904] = 2.5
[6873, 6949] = 2.49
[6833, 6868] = 2.72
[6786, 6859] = 2.66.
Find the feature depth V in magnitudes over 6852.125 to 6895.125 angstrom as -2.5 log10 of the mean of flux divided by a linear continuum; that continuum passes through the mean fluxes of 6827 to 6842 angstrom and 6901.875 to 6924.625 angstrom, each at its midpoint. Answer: 0.12 mag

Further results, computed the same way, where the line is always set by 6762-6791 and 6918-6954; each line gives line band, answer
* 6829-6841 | -0.20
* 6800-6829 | -0.08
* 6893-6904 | 0.03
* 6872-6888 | 0.10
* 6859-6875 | -0.05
